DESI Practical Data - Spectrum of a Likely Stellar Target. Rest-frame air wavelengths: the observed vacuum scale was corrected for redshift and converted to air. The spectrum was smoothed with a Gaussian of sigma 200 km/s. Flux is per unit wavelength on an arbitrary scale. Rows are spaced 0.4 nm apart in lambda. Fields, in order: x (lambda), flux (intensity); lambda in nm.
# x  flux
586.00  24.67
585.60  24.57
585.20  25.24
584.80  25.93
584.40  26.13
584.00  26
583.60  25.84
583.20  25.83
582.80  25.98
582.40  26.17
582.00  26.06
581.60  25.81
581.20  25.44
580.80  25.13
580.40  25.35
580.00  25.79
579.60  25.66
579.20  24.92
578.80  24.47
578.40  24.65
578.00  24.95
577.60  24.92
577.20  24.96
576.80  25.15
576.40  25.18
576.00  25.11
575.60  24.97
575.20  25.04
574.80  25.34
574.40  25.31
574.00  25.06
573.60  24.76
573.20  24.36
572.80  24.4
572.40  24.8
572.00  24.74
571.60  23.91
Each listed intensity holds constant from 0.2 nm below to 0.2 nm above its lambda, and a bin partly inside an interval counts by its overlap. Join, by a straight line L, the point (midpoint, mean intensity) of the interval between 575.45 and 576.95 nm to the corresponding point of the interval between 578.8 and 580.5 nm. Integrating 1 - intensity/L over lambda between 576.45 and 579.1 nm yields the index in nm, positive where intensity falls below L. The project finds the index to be 0.03 nm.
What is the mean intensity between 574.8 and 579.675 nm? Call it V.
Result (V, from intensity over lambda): 25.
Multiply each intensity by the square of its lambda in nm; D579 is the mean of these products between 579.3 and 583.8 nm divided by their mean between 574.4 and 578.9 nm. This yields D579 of 1.05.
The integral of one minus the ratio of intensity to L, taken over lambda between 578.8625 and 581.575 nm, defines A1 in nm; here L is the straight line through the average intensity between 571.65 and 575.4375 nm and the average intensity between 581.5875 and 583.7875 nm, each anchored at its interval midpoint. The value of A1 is 0.03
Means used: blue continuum 24.8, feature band 25.4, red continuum 26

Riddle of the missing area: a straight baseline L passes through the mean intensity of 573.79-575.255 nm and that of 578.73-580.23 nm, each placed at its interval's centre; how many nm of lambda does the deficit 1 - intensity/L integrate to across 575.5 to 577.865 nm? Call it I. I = 0.02 nm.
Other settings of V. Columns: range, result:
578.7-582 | 25.4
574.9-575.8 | 25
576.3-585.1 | 25.5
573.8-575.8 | 25.1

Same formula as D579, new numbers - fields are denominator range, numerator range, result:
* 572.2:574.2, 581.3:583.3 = 1.09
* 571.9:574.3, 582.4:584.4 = 1.09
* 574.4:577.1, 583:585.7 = 1.05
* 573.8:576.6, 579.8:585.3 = 1.05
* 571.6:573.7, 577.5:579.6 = 1.03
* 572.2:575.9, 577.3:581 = 1.03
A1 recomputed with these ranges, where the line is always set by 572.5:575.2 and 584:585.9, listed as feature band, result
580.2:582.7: -0.04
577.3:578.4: 0.01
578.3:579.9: 0.01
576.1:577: 0.00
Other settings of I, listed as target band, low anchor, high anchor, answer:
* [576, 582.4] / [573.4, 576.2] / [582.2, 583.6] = 0.08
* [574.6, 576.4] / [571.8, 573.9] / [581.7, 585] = -0.01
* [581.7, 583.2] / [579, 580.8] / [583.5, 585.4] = -0.02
